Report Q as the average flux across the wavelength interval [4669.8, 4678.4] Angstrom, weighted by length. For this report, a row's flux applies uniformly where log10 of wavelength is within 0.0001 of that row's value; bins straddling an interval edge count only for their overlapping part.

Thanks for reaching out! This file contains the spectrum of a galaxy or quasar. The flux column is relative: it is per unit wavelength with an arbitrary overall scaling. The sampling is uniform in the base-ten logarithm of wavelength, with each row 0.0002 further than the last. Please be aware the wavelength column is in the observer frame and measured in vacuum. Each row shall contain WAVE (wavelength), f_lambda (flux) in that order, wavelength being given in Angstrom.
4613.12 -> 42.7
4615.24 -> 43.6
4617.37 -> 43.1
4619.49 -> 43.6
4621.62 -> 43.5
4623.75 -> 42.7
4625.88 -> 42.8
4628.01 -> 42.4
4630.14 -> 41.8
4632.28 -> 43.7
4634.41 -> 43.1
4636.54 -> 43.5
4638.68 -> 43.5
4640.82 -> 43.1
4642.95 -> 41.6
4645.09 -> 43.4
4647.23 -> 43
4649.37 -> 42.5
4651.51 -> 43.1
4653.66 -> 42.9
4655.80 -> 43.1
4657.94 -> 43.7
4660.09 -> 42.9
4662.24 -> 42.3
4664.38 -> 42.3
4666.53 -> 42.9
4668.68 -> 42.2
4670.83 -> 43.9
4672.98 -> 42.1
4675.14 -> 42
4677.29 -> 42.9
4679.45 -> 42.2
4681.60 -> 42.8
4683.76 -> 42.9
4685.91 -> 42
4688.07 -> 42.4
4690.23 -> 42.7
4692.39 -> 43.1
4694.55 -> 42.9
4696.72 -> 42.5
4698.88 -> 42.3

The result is 42.7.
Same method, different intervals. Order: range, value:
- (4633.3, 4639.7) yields 43.4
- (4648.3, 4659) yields 43.1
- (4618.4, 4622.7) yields 43.6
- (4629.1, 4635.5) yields 42.9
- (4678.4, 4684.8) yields 42.6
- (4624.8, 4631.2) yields 42.4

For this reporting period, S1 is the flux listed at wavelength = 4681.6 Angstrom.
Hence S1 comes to 42.8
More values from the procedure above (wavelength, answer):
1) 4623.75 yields 42.7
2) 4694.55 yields 42.9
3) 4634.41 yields 43.1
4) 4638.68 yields 43.5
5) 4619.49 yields 43.6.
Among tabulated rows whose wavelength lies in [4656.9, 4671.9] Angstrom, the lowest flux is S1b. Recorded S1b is 42.2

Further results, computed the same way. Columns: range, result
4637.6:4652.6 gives 41.6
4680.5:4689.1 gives 42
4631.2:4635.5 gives 43.1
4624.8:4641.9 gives 41.8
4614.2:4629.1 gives 42.4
